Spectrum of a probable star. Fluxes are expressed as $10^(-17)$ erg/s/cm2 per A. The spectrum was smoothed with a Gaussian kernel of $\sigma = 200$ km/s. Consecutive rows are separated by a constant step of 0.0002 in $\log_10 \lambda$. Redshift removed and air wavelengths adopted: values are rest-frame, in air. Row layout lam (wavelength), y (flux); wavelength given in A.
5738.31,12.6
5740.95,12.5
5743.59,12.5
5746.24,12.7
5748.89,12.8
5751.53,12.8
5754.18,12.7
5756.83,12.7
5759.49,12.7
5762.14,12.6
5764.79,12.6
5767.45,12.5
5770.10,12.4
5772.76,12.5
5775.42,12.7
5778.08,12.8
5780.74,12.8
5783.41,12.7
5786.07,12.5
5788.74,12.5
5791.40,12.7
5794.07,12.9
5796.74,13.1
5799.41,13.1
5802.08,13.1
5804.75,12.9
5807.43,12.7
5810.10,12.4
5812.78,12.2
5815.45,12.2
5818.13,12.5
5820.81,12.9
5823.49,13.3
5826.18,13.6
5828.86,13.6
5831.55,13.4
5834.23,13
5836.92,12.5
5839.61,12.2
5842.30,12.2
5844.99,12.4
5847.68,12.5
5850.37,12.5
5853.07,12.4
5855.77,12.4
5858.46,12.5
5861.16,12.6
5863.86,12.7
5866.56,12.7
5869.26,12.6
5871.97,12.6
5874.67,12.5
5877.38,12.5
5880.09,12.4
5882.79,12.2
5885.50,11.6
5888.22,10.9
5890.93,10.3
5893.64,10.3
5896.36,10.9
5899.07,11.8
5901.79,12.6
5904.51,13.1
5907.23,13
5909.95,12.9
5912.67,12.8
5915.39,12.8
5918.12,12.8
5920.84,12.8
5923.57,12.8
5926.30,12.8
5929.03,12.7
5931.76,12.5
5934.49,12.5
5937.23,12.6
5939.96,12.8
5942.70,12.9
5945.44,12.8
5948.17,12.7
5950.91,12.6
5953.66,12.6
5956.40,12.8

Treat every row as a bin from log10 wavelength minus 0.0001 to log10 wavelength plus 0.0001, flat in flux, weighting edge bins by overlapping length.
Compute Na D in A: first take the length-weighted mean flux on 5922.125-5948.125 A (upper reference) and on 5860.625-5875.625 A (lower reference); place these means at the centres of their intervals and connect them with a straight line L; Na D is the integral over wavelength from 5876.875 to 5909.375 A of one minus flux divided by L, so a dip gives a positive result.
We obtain 2.2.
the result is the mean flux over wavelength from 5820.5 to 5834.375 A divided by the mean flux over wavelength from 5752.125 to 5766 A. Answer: 1.05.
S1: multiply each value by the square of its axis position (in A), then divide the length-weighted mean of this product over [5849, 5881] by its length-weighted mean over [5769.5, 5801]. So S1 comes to 1.01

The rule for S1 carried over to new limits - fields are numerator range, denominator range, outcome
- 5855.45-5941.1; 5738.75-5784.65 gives 1.02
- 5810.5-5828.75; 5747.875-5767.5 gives 1.03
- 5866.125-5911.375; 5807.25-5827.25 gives 0.97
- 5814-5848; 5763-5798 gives 1.03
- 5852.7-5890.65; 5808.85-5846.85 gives 0.98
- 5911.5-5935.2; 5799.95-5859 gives 1.03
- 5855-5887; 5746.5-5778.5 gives 1.02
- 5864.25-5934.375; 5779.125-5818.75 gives 1.00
